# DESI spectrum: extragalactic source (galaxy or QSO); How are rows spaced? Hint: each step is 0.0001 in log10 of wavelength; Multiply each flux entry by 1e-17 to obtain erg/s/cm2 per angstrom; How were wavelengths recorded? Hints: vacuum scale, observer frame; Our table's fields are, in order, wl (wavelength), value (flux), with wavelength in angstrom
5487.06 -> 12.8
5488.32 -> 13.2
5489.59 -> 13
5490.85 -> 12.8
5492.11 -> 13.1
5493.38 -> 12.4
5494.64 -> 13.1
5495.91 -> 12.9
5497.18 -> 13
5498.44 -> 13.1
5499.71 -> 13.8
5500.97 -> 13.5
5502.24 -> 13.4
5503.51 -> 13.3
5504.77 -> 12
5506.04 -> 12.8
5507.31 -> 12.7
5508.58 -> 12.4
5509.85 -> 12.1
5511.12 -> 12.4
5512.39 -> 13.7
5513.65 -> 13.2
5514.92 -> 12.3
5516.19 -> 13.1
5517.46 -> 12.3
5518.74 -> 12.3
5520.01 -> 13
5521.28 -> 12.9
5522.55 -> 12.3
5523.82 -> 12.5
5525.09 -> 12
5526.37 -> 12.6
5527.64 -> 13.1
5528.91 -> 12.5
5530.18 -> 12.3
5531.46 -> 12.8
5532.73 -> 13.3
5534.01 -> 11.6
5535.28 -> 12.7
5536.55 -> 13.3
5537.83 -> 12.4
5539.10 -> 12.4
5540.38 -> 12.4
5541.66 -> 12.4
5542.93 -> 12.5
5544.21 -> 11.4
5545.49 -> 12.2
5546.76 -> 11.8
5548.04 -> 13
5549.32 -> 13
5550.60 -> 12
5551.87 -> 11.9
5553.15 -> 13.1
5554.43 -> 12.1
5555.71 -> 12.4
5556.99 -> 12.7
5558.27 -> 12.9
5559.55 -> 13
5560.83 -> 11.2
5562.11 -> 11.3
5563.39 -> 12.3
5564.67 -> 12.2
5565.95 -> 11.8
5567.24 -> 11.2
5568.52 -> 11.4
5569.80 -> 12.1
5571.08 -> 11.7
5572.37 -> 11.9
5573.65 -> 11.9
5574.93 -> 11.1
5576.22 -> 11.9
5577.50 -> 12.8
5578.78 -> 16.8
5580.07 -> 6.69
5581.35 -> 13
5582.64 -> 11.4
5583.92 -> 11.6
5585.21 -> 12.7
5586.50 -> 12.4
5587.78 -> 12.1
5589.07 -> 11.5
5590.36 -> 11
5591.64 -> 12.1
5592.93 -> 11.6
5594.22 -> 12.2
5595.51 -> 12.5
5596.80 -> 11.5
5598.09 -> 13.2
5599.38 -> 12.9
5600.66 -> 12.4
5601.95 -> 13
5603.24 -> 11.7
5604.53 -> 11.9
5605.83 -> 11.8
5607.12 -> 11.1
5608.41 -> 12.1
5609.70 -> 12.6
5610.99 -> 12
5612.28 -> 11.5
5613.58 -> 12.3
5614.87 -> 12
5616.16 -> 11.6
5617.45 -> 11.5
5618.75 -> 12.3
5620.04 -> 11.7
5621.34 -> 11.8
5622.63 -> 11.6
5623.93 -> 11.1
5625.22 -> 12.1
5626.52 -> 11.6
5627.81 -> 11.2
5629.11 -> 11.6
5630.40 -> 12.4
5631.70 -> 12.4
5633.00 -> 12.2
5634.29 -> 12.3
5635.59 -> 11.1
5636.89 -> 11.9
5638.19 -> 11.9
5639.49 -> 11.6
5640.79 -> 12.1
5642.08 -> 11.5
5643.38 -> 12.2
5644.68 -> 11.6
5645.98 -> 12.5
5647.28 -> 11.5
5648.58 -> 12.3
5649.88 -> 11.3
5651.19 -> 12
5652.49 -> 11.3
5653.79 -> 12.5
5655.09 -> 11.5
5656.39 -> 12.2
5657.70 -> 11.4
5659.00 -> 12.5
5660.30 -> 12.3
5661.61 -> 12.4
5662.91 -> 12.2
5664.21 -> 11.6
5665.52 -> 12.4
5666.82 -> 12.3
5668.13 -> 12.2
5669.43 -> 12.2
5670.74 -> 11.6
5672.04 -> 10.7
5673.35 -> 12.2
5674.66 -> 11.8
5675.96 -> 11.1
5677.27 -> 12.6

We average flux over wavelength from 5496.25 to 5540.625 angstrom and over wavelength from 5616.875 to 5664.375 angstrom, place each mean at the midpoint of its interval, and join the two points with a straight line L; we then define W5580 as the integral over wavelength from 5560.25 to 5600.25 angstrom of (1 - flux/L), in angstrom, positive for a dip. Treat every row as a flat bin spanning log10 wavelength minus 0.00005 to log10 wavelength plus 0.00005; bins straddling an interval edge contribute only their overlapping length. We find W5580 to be 1.2 angstrom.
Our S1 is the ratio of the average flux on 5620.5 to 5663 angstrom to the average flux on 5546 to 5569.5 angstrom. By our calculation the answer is 1.0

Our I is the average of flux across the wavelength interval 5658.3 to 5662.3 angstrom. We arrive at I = 12.4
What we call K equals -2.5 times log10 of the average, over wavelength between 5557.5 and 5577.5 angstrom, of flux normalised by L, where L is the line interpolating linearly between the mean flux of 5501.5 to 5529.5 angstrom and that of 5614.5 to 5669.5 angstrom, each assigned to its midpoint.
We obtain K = 0.042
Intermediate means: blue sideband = 12.7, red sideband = 11.9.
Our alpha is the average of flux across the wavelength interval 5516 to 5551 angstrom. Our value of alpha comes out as 12.5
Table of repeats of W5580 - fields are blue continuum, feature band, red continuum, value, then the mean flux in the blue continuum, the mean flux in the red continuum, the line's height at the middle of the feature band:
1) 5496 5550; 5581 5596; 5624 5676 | 0.3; 12.7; 11.9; 12.3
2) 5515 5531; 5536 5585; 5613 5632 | 0.6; 12.6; 11.8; 12.3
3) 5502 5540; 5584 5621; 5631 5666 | 0.5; 12.6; 11.9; 12.2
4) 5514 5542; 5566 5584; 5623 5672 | 0.7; 12.6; 11.9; 12.3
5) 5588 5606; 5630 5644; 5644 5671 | 0.1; 12.1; 12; 12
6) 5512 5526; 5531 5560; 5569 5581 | -0.4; 12.7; 11.9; 12.3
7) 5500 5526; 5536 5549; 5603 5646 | 0.1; 12.7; 11.8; 12.5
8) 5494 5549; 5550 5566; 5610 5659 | 0.2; 12.7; 11.8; 12.4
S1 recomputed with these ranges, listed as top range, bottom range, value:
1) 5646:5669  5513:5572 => 0.97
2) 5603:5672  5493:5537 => 0.93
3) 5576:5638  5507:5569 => 0.96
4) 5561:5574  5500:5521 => 0.92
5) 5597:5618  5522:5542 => 0.96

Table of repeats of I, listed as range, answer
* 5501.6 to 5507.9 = 12.8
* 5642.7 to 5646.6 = 12.1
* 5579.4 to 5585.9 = 11.1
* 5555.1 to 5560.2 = 12.7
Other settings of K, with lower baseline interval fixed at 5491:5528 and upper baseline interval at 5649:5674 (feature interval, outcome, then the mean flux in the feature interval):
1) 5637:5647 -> 0.01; 11.9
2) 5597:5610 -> 0.00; 12.2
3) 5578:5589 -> 0.03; 12.1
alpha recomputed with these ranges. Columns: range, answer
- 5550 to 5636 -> 12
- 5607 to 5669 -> 11.9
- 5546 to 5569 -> 12.2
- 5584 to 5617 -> 12.1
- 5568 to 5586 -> 11.9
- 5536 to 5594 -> 12.1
